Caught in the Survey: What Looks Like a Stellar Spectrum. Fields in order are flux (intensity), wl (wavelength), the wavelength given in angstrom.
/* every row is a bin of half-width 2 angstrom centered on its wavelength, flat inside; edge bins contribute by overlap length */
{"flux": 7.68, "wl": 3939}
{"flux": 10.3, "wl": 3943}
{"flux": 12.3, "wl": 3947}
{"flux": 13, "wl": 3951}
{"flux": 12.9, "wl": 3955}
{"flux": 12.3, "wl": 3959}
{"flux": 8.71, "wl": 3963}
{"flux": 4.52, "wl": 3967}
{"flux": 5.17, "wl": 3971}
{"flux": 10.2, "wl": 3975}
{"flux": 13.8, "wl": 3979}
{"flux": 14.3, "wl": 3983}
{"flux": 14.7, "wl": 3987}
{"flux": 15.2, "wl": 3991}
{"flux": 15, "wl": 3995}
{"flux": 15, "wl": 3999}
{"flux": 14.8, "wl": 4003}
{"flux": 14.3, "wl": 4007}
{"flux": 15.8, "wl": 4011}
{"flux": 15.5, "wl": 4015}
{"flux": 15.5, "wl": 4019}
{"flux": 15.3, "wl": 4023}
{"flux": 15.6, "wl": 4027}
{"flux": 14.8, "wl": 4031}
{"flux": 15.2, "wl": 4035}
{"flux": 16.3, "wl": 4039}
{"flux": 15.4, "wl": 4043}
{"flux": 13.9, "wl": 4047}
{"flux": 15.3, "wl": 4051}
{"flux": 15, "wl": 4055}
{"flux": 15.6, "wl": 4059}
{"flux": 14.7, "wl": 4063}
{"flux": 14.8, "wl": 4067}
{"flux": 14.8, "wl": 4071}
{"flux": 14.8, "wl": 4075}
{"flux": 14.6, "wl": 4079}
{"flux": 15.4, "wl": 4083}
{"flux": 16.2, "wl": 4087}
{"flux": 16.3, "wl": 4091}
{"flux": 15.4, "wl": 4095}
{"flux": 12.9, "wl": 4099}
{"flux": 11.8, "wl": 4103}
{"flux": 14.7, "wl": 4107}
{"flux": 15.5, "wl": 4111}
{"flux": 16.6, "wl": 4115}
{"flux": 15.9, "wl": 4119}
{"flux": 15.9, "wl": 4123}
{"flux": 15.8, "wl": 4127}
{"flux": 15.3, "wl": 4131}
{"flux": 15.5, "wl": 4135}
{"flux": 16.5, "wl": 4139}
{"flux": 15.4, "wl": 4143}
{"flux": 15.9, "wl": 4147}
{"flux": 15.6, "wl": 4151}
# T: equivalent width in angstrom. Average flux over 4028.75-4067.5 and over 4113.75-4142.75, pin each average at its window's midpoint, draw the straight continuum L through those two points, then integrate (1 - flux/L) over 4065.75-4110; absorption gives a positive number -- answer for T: 2.2 angstrom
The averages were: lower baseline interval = 15.1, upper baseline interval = 15.9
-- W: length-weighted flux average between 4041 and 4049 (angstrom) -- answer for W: 14.7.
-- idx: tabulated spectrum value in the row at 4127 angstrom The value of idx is 15.8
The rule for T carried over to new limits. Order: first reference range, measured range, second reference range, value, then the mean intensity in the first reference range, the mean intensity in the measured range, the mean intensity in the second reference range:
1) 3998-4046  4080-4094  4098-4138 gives -0.64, 15.3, 15.8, 15.1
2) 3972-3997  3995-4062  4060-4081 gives -4.89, 13.5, 15.2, 14.8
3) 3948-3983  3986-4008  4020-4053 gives -4.13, 10.4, 14.9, 15.2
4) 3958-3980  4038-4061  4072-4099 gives -3.46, 8.76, 15.2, 15.2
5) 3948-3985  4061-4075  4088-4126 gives -0.97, 10.6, 14.8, 15.1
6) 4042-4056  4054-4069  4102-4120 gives -0.14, 14.9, 15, 15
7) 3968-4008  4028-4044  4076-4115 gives -1.86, 13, 15.4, 14.9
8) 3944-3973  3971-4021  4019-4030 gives -4.23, 9.86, 14.1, 15.4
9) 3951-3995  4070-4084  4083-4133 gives -0.52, 11.4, 14.9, 15.2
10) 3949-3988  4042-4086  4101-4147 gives -4.28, 10.9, 15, 15.4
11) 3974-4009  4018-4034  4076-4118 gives -0.88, 14.3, 15.3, 15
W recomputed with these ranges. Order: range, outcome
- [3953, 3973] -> 8.72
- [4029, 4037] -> 15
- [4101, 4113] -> 14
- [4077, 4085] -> 15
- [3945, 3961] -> 12.6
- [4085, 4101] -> 15.2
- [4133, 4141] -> 16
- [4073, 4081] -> 14.7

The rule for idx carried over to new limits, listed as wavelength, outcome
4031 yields 14.8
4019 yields 15.5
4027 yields 15.6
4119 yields 15.9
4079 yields 14.6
